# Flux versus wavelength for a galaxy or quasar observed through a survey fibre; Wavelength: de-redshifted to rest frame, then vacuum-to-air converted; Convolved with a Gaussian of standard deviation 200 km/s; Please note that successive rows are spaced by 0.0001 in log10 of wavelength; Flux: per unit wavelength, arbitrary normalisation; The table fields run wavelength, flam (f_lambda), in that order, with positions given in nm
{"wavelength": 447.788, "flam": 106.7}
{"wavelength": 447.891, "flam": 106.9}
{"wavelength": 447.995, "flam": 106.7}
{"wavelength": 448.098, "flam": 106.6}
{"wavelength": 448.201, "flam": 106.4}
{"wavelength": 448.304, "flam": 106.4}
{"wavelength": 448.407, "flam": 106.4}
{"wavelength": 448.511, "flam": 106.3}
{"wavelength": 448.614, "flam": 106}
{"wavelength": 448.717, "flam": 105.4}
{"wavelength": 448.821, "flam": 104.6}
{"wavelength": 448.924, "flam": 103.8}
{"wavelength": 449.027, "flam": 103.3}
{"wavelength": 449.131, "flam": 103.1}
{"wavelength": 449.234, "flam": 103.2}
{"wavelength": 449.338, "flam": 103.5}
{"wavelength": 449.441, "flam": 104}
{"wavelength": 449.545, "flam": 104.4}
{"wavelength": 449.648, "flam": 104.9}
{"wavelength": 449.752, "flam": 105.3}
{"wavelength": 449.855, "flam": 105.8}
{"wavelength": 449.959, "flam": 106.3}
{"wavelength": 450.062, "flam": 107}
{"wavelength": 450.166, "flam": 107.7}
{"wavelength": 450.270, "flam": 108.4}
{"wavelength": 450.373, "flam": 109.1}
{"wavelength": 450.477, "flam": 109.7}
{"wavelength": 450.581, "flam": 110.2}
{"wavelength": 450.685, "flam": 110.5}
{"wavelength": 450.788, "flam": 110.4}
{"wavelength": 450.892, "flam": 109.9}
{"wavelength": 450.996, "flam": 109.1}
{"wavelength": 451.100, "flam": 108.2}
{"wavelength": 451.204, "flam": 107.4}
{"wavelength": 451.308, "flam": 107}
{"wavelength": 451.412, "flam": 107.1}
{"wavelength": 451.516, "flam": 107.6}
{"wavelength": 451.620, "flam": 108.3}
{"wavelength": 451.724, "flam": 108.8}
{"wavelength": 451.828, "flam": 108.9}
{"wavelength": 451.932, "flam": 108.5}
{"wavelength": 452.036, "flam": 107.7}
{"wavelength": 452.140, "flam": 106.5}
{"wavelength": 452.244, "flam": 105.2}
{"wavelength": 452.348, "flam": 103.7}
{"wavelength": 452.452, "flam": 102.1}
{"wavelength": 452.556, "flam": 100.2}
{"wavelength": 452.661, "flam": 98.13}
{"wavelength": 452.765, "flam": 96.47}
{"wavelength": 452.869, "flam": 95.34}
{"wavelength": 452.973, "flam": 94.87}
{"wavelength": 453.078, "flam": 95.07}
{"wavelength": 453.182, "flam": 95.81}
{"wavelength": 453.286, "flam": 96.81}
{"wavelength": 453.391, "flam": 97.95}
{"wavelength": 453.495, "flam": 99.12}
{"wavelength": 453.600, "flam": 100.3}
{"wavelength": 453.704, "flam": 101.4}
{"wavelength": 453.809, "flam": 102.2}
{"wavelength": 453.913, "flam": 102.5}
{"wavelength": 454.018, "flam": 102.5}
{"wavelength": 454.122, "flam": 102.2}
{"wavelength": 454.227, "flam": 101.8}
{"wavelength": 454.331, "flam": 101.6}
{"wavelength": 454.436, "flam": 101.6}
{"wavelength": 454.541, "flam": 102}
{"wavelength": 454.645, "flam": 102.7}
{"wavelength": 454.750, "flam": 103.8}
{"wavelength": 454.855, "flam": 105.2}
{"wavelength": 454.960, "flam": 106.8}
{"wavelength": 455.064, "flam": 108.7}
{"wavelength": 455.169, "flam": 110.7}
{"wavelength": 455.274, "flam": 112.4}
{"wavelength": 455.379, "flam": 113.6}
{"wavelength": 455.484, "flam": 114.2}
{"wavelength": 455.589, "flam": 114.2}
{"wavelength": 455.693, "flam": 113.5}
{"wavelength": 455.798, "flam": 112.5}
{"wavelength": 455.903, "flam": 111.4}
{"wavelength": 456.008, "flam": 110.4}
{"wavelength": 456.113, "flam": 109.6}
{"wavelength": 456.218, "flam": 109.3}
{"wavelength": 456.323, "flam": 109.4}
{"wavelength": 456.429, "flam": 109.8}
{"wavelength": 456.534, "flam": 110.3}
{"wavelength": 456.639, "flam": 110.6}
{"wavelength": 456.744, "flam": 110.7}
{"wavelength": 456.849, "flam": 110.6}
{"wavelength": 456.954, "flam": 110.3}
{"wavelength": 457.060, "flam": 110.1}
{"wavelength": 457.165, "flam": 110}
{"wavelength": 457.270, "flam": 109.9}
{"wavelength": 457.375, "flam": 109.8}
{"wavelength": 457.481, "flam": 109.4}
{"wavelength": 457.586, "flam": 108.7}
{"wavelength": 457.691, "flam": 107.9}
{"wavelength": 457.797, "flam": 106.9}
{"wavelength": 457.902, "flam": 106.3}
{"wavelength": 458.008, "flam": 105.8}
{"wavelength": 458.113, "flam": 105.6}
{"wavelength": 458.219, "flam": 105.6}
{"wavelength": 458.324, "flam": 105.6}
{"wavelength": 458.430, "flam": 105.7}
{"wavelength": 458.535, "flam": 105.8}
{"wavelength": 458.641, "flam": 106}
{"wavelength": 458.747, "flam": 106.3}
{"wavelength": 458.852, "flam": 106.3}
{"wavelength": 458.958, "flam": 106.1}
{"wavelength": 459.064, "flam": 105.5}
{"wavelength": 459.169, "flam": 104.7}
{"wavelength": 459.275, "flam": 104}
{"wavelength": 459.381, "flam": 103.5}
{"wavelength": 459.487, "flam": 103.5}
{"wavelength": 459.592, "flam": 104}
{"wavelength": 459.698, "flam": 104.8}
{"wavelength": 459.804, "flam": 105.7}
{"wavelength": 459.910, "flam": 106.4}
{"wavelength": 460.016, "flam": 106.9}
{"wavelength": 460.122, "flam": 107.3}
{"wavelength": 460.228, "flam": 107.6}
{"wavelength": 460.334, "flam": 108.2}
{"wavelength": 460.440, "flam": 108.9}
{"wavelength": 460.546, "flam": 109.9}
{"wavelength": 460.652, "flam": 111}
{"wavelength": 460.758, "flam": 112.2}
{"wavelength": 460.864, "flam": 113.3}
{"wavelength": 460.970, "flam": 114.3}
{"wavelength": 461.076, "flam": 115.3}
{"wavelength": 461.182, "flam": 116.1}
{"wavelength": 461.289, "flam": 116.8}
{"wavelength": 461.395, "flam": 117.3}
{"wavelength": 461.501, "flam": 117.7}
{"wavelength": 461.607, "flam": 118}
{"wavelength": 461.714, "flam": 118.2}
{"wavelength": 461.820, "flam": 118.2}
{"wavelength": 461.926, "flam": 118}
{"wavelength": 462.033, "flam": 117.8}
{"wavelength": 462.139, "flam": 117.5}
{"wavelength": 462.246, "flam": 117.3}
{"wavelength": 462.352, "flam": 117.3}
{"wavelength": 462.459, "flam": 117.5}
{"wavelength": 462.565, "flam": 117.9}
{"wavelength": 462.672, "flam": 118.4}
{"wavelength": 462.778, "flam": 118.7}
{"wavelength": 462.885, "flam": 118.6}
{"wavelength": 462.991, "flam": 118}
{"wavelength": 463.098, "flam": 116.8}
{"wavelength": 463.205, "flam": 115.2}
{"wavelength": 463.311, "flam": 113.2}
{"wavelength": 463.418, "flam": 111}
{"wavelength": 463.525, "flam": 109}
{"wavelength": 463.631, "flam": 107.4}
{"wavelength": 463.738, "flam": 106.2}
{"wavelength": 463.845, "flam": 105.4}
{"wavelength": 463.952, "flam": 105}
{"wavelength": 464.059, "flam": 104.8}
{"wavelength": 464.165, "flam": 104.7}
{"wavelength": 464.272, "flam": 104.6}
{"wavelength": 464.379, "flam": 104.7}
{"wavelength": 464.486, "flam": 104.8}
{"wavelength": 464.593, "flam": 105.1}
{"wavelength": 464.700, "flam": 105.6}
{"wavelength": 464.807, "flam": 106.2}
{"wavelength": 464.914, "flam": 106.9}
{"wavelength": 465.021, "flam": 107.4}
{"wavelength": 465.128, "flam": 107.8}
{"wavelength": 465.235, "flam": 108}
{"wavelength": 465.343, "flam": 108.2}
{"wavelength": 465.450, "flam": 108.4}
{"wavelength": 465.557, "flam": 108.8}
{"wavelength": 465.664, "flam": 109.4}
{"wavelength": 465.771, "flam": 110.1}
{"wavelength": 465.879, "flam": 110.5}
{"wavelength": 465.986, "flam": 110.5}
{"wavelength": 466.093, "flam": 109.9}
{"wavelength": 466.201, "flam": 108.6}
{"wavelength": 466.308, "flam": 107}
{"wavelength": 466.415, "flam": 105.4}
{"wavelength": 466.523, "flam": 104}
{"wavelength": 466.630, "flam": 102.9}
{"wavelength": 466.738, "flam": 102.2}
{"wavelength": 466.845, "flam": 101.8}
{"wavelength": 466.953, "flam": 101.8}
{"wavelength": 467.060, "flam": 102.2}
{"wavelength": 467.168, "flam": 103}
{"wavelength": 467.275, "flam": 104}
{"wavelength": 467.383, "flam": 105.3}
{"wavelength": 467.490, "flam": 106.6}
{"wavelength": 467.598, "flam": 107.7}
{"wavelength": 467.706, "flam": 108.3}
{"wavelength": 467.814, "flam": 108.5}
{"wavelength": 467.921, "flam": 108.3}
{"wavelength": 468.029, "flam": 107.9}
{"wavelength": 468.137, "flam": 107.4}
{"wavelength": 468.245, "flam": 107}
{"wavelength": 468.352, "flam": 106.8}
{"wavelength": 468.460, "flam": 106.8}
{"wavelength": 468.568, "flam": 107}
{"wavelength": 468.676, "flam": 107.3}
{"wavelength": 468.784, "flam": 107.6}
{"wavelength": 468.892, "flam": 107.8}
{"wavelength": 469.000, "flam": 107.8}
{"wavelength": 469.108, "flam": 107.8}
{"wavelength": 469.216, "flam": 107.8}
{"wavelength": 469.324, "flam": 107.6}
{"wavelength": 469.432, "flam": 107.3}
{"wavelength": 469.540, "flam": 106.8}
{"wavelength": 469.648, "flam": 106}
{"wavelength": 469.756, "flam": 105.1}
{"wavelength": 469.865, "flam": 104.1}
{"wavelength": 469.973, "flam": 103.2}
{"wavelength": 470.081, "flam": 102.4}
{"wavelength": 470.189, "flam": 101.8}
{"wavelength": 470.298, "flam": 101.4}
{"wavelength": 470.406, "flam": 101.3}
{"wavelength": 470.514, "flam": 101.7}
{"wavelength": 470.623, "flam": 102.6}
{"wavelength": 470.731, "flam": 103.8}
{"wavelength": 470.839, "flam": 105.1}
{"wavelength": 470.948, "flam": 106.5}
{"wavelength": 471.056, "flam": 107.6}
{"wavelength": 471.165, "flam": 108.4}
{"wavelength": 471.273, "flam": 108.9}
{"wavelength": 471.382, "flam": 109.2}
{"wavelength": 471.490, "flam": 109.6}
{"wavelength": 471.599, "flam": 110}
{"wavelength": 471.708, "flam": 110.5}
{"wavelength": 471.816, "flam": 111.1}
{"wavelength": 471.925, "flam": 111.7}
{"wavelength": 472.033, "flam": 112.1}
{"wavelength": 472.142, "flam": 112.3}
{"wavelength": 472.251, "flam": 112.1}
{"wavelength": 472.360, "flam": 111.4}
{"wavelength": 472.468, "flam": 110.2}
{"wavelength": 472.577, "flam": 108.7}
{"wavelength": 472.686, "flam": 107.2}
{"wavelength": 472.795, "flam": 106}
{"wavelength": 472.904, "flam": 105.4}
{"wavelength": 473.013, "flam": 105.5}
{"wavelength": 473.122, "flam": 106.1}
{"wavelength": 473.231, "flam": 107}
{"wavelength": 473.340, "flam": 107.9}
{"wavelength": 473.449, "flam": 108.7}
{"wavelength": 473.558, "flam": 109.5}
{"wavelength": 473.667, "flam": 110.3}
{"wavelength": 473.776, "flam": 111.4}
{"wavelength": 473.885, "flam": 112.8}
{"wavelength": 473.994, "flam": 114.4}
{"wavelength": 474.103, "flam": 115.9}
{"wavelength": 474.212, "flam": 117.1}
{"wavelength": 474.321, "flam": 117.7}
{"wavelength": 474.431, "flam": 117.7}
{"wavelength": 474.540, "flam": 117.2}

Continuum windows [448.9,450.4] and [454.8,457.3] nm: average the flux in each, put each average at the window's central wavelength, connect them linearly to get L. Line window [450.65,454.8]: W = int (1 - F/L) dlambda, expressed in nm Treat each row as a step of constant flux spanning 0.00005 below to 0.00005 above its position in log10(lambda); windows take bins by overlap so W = 0.18 nm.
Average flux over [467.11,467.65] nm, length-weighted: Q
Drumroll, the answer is 105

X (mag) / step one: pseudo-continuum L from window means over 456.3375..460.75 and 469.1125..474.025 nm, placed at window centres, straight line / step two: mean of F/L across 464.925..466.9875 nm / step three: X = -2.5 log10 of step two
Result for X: 0.00 mag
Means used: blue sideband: 107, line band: 107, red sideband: 108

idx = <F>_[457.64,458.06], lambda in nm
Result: 107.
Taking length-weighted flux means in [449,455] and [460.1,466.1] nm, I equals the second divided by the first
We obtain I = 1.07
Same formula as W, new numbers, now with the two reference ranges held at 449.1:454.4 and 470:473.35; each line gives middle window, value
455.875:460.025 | -0.092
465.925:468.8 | 0.012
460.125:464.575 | -0.297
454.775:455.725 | -0.055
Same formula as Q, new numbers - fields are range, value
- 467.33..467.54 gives 106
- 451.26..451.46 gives 107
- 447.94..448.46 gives 106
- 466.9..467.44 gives 103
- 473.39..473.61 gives 109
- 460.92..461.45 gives 116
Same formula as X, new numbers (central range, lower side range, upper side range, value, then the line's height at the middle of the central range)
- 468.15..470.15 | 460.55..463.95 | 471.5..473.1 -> 0.05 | 111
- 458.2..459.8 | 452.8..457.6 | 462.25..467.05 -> 0.02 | 107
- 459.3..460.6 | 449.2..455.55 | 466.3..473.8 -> -0.01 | 106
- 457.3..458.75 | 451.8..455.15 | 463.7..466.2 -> -0.03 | 104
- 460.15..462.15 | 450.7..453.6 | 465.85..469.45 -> -0.09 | 105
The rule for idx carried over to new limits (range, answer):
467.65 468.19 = 108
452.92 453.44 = 96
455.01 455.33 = 111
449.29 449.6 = 104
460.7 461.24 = 114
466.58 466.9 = 102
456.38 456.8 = 111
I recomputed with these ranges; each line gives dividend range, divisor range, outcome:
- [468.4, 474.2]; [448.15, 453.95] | 1.03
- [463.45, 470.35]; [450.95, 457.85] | 1.00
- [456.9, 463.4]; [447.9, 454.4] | 1.06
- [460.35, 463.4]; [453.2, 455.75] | 1.11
